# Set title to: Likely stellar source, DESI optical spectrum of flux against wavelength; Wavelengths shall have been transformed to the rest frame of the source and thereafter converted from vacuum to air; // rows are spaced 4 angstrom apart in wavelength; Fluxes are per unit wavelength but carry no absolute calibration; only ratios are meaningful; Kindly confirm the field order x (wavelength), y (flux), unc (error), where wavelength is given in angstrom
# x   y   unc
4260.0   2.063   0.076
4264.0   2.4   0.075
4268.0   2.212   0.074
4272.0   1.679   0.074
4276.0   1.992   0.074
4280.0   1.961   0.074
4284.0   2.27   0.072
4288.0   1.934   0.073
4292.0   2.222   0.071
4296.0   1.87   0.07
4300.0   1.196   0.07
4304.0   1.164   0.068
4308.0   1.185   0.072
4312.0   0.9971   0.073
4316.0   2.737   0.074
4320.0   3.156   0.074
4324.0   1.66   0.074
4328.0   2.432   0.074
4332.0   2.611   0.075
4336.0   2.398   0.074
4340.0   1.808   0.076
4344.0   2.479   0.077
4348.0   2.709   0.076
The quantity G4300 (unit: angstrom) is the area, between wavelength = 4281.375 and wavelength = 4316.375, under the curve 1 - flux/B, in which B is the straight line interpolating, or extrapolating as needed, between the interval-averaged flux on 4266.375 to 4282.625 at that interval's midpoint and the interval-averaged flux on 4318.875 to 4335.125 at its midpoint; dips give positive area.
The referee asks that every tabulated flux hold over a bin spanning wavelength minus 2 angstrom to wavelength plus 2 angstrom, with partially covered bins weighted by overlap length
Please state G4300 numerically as 7.7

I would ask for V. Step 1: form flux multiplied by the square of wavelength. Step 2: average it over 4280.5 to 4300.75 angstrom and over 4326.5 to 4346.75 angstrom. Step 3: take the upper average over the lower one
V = 1.2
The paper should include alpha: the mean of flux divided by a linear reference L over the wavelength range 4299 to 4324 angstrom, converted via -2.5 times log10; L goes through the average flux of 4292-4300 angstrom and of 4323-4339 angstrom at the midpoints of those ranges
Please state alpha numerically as 0.16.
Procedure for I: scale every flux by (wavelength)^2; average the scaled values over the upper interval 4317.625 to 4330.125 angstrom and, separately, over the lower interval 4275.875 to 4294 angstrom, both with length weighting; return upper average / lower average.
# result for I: 1.19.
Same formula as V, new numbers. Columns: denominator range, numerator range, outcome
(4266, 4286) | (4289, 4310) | 0.77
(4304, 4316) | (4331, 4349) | 1.75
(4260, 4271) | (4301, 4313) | 0.52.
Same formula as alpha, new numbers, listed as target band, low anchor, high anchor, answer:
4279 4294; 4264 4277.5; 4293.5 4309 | -0.24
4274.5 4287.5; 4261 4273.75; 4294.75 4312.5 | -0.16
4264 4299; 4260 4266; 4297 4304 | -0.15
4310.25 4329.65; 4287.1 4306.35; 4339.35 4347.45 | -0.12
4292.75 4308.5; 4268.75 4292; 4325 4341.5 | 0.41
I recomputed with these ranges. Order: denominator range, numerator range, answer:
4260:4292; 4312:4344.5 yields 1.15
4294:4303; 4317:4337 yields 1.68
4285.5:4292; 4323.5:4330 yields 1.06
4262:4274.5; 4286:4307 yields 0.80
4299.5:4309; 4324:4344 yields 1.95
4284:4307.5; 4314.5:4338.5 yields 1.48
